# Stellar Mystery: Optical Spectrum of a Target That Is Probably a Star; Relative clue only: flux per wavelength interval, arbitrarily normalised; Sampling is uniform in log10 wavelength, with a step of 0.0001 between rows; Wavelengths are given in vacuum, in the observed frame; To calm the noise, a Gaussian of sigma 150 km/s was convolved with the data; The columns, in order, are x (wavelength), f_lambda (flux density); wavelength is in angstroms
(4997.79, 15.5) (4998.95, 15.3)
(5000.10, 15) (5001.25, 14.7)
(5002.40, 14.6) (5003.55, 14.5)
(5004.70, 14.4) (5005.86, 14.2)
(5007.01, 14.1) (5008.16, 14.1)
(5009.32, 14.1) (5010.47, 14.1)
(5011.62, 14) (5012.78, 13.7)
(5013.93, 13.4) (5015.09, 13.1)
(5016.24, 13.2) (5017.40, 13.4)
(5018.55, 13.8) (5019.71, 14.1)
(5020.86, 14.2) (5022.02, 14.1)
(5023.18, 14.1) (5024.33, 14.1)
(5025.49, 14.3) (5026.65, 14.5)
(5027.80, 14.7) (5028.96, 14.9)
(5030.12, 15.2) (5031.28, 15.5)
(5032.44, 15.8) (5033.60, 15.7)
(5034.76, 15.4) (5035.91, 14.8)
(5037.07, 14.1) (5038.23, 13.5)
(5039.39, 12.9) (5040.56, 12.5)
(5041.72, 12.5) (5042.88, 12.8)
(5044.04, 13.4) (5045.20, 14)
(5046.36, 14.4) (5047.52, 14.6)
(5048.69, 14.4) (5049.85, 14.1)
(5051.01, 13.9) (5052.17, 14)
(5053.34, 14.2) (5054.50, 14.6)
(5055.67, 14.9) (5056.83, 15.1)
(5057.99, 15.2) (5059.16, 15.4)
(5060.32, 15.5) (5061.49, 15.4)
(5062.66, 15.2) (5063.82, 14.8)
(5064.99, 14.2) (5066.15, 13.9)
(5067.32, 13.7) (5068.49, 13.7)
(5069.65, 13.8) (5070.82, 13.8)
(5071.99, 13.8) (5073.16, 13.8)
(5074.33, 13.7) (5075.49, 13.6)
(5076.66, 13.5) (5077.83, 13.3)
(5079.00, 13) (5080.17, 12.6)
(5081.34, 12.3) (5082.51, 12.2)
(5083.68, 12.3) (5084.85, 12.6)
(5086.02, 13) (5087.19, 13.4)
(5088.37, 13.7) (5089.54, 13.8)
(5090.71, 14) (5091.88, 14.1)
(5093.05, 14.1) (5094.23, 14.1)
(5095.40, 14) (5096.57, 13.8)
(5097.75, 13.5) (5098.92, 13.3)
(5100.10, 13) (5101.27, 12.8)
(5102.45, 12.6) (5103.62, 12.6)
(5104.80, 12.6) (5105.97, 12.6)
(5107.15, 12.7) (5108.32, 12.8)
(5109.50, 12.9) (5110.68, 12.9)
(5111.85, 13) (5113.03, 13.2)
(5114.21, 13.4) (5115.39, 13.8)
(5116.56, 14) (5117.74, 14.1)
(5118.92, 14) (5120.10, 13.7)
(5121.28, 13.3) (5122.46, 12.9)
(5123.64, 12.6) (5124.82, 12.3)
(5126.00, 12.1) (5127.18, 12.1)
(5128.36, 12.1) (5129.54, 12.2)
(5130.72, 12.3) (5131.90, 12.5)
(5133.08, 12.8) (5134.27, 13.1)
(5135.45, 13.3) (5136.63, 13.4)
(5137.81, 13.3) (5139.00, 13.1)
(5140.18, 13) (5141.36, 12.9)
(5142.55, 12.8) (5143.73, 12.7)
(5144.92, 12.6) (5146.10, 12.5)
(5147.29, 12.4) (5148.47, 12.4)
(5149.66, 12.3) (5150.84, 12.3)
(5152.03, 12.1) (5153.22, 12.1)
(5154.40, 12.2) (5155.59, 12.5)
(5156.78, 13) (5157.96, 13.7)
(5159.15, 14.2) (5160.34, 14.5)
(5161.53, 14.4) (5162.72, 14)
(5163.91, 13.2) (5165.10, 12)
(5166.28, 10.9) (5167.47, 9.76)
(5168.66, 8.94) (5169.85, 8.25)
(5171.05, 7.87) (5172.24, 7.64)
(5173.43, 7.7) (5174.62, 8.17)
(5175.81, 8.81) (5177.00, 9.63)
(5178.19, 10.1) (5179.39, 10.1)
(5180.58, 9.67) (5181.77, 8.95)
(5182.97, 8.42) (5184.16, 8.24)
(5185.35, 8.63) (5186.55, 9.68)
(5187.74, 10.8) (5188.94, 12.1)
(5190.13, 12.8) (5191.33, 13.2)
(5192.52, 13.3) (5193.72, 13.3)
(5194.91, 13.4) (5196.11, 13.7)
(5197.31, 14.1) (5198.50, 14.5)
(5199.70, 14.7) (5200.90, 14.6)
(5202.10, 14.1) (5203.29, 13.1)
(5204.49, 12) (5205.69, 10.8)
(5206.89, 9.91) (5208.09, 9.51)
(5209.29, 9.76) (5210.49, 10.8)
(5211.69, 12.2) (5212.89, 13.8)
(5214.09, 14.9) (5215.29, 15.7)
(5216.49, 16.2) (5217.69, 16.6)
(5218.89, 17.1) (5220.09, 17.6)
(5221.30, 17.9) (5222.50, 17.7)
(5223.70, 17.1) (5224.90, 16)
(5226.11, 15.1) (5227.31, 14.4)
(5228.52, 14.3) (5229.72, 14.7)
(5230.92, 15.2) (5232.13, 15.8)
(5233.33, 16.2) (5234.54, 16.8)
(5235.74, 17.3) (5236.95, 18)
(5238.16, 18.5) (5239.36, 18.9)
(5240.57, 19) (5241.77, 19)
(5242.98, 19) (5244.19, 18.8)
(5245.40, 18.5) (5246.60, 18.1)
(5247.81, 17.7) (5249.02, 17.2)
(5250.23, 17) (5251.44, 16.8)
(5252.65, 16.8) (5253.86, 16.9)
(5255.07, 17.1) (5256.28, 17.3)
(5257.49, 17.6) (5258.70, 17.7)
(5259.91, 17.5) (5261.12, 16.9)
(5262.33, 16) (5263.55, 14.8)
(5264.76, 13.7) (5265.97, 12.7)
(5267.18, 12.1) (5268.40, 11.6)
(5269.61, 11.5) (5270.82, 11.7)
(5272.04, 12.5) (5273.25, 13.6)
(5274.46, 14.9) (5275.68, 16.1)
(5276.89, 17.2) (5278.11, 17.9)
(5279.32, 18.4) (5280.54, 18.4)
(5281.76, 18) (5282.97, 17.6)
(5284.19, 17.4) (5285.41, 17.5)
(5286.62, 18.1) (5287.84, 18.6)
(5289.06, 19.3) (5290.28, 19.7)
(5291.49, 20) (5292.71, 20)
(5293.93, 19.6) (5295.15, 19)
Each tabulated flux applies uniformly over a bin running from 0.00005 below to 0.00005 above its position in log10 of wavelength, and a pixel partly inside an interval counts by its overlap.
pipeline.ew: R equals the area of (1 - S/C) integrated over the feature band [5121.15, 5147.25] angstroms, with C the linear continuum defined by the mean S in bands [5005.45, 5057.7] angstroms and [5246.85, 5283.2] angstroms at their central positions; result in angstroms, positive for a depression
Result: 3.8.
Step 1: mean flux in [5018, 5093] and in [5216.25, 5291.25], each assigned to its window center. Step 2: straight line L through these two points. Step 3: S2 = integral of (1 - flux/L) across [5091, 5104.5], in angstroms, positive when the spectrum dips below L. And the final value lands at 1.1 angstroms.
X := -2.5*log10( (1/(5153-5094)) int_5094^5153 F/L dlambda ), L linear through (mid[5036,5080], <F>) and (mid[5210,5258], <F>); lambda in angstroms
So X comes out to 0.16 mag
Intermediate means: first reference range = 14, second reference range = 16.7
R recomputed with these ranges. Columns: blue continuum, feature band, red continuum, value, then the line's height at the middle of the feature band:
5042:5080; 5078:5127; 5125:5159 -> 0.82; 13.4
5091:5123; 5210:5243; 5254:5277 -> -4.01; 14.5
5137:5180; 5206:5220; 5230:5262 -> 1.74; 15.3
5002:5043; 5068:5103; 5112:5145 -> 0.21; 13.5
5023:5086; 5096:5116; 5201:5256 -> 2.12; 14.6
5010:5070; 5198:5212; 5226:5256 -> 3.75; 16.6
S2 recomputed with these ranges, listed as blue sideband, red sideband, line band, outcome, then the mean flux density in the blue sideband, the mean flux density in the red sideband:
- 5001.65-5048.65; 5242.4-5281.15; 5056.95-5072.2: -0.1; 14.1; 16.1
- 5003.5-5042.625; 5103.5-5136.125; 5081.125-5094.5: 0.0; 14.1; 12.9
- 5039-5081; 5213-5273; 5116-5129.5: 1.6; 14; 16.2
